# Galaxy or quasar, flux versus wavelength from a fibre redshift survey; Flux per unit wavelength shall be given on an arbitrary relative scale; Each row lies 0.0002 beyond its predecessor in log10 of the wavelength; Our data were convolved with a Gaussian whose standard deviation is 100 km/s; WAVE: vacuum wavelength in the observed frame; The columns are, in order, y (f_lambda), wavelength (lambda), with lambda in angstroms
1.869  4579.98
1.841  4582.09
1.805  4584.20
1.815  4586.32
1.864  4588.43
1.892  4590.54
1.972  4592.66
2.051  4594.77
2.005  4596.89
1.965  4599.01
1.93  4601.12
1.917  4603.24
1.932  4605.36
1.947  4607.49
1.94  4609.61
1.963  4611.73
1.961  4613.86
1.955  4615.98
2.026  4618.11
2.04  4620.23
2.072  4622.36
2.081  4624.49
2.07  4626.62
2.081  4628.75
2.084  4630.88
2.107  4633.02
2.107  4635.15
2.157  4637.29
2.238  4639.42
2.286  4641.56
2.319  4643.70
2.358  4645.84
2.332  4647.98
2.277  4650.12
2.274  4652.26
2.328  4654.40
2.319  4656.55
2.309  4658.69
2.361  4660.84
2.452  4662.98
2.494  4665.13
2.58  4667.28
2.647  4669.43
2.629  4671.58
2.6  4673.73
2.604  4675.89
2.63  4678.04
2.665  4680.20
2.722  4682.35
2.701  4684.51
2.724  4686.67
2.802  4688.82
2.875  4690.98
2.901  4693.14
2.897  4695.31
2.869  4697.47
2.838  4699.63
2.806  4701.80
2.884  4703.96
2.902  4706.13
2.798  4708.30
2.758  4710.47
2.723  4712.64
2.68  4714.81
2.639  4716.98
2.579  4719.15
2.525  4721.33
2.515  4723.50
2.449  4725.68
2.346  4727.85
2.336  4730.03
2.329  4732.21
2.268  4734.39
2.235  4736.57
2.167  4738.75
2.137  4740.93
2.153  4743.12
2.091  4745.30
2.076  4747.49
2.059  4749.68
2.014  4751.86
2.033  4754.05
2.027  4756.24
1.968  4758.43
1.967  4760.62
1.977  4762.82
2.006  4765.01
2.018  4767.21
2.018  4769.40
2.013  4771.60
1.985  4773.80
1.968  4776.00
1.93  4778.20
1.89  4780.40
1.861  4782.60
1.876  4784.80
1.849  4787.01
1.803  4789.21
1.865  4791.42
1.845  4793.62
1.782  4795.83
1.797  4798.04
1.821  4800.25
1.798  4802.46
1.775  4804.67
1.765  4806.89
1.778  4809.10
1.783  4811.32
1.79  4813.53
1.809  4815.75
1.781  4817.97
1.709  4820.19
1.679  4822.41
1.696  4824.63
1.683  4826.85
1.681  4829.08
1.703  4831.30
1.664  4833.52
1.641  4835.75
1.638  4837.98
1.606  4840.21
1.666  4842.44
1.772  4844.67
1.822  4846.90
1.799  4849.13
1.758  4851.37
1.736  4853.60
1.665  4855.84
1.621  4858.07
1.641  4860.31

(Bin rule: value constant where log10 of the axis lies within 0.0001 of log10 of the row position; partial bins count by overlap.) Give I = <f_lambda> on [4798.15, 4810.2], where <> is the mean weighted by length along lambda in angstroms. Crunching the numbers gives 1.79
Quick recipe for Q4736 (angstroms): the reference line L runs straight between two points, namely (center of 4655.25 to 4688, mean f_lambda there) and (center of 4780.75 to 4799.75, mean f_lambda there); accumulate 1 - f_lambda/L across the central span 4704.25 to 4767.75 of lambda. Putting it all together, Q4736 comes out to -3.92 angstroms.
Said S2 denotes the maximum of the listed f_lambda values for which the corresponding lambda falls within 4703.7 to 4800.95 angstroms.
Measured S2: 2.902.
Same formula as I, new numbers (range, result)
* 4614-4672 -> 2.25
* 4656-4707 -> 2.68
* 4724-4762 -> 2.16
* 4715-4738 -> 2.43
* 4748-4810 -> 1.91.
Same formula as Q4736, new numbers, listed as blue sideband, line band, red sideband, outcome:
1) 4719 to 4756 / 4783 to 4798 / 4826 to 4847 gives 0.8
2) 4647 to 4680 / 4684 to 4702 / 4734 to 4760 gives -3.8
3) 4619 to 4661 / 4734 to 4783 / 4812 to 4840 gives -3.9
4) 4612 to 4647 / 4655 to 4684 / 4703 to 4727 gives -2.0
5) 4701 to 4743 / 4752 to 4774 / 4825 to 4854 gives 2.3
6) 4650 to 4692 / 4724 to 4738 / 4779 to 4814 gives -0.8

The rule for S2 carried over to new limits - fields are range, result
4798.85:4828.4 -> 1.821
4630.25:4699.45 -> 2.901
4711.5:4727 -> 2.723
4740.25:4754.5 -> 2.153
